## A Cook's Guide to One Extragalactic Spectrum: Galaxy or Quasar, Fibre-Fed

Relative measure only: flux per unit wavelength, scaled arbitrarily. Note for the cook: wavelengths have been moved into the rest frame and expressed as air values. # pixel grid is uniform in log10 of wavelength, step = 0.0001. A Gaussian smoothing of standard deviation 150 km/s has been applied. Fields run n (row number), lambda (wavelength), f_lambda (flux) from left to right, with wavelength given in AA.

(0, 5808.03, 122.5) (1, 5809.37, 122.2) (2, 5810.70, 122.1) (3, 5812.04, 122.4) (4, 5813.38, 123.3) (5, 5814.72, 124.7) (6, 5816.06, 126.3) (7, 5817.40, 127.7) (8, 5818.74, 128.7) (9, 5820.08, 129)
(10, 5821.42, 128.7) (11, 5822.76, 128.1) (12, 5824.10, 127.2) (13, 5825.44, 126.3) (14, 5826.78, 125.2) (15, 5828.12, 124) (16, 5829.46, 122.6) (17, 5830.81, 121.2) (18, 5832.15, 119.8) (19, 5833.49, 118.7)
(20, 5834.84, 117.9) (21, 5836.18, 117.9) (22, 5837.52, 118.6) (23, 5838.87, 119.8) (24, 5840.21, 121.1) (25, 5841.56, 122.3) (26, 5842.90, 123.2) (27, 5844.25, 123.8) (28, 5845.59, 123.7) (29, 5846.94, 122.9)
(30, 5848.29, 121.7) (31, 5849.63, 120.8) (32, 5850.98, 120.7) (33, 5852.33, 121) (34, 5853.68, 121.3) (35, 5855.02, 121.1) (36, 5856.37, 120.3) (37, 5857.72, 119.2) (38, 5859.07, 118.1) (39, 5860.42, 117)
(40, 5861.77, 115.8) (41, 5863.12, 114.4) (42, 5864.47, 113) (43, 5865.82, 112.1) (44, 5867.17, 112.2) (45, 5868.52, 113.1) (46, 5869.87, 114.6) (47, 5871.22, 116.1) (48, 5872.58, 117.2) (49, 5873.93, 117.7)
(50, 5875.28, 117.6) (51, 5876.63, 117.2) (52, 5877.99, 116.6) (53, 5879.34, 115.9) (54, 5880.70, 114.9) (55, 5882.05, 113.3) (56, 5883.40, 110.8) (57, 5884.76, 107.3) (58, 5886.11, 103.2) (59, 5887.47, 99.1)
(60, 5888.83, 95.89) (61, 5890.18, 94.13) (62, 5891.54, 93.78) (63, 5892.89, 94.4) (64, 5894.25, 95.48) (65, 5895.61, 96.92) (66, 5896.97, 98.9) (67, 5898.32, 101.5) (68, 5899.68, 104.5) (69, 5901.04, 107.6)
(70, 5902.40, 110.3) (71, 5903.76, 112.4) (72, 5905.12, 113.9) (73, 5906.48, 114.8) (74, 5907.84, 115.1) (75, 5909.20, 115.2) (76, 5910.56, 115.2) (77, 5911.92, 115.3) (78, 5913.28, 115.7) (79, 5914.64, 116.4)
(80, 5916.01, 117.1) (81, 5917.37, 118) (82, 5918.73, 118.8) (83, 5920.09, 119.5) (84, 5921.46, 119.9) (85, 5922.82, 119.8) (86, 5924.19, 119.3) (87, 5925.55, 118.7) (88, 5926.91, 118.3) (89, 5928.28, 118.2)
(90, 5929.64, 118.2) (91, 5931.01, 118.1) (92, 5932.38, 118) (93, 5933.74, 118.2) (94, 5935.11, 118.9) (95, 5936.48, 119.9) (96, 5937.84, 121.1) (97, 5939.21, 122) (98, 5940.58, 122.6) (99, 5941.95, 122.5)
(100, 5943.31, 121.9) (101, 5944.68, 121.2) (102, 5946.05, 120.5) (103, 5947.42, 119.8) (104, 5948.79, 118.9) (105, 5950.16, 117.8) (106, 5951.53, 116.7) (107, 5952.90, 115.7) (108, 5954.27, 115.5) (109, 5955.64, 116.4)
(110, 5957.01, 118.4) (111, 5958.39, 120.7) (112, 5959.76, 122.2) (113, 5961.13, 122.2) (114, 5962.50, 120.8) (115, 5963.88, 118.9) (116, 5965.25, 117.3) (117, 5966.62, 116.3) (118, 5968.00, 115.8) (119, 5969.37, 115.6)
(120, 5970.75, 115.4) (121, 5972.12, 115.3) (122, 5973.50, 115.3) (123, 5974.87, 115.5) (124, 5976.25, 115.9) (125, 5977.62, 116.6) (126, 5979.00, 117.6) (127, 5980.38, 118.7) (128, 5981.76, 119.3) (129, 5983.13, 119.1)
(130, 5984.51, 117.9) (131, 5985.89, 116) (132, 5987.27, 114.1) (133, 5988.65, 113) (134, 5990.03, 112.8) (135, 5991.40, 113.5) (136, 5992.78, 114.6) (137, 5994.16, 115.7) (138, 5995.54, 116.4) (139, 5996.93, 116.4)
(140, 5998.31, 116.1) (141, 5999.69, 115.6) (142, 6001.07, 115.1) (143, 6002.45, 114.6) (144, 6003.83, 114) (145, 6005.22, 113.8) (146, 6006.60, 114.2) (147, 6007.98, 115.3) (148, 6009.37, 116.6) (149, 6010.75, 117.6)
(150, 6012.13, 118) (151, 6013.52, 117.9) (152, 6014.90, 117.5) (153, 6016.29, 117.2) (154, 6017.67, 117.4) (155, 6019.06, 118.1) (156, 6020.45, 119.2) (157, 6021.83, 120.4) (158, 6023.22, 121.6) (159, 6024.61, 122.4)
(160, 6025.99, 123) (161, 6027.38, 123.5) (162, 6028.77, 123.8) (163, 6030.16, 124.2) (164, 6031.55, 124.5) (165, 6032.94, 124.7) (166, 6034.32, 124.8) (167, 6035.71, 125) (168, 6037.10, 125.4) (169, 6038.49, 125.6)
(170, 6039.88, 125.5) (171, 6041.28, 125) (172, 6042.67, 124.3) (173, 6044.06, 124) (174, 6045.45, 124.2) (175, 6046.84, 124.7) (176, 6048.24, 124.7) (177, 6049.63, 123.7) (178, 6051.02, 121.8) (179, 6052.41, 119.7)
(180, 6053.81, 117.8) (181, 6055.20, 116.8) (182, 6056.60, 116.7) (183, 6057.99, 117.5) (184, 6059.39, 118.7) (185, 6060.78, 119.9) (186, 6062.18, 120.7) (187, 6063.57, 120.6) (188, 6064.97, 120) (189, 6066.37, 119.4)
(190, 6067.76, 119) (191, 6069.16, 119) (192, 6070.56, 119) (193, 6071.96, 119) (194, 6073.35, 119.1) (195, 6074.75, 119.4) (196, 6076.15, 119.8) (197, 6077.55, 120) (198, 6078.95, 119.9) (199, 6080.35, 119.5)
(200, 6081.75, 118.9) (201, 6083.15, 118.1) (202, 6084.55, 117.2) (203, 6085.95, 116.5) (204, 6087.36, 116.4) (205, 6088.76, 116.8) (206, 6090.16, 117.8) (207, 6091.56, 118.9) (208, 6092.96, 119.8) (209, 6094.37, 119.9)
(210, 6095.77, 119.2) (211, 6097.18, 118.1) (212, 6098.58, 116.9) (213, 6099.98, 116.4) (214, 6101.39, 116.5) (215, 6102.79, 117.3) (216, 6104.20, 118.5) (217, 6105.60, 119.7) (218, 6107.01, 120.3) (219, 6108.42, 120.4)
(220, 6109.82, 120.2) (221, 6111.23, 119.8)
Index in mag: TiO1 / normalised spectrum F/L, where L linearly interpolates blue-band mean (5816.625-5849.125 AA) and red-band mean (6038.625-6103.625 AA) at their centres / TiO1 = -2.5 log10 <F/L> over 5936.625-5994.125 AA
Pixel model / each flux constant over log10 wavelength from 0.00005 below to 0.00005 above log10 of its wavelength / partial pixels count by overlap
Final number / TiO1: 0.03 mag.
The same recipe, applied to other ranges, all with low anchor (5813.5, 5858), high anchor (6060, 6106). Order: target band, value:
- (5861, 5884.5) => 0.07 mag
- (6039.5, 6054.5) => -0.03 mag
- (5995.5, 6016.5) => 0.04 mag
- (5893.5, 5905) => 0.17 mag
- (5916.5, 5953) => 0.02 mag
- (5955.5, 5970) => 0.02 mag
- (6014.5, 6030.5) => -0.01 mag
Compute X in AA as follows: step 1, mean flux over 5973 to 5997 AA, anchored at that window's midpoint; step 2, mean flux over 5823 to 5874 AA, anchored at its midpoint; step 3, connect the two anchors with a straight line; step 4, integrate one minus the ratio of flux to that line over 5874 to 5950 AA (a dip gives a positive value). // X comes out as 2.9 AA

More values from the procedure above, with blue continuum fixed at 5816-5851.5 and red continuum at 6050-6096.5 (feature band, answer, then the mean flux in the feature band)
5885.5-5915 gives 3.92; 106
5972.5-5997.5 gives 0.93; 116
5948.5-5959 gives 0.31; 117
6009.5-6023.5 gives 0.19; 118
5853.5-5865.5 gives 0.52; 118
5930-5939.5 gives 0.16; 119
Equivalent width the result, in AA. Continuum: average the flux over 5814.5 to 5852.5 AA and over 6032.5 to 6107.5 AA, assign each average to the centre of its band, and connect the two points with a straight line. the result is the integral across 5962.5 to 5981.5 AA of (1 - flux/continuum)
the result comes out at 0.74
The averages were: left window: 123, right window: 120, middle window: 117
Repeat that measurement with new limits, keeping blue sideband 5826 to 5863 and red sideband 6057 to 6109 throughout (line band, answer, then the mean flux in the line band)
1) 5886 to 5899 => 2.5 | 97.1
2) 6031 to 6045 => -0.7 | 125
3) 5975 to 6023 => 1.2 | 116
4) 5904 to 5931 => 0.6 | 117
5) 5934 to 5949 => -0.1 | 121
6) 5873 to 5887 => 0.8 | 113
